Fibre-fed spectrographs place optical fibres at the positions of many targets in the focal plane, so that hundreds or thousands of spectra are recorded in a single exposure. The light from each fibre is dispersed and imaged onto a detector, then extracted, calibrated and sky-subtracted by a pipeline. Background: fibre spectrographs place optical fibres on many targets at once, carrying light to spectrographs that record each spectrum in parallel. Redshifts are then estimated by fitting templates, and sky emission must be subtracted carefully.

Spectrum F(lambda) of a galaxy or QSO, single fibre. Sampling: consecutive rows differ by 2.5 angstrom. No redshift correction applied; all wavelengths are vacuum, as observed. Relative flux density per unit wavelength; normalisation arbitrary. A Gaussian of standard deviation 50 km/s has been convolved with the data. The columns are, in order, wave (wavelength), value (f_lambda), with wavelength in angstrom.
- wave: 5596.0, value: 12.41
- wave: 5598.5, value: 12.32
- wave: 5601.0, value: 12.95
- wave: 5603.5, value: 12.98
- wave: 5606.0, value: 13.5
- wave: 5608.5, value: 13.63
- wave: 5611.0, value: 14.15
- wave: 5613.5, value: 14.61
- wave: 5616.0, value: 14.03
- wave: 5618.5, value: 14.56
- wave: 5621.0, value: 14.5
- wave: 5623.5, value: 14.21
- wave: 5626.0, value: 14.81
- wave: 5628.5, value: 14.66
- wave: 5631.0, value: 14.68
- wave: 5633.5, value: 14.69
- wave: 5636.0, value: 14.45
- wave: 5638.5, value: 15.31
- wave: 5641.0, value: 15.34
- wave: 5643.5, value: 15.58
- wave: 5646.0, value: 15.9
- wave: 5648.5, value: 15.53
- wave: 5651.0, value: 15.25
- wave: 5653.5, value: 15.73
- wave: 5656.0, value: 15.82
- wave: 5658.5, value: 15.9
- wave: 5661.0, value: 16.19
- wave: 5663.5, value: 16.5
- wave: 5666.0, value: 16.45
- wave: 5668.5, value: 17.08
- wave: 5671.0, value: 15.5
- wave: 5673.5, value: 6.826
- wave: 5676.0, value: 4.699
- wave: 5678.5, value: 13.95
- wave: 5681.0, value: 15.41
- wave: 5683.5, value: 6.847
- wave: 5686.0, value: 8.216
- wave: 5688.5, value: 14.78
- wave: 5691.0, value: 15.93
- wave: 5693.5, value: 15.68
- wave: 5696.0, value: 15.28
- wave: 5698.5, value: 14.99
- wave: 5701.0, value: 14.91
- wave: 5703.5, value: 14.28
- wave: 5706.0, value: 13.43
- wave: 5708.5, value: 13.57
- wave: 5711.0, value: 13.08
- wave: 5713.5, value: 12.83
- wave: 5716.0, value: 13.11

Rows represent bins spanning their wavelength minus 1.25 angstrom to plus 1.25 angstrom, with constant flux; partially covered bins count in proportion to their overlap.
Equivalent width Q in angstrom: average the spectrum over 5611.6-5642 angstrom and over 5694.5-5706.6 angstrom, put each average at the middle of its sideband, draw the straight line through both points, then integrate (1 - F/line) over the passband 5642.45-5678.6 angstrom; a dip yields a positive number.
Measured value 0.4 angstrom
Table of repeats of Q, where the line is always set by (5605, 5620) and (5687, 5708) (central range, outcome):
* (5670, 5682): 2.9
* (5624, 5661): -2.4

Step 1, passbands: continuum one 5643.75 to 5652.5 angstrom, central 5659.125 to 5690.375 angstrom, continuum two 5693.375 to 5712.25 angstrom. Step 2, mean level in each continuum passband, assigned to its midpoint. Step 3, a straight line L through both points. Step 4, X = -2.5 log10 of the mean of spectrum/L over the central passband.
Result 0.17 mag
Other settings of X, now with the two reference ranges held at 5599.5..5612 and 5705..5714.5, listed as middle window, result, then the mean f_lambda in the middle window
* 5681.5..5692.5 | 0.126 mag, 11.8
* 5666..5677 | 0.131 mag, 11.8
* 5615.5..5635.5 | -0.090 mag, 14.5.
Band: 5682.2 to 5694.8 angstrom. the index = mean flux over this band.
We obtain 12.3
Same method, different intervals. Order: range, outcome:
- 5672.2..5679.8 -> 8.58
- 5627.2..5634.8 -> 14.7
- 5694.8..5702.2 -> 15.1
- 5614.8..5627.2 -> 14.4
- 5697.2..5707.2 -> 14.4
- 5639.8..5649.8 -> 15.6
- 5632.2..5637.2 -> 14.6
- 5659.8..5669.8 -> 16.6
